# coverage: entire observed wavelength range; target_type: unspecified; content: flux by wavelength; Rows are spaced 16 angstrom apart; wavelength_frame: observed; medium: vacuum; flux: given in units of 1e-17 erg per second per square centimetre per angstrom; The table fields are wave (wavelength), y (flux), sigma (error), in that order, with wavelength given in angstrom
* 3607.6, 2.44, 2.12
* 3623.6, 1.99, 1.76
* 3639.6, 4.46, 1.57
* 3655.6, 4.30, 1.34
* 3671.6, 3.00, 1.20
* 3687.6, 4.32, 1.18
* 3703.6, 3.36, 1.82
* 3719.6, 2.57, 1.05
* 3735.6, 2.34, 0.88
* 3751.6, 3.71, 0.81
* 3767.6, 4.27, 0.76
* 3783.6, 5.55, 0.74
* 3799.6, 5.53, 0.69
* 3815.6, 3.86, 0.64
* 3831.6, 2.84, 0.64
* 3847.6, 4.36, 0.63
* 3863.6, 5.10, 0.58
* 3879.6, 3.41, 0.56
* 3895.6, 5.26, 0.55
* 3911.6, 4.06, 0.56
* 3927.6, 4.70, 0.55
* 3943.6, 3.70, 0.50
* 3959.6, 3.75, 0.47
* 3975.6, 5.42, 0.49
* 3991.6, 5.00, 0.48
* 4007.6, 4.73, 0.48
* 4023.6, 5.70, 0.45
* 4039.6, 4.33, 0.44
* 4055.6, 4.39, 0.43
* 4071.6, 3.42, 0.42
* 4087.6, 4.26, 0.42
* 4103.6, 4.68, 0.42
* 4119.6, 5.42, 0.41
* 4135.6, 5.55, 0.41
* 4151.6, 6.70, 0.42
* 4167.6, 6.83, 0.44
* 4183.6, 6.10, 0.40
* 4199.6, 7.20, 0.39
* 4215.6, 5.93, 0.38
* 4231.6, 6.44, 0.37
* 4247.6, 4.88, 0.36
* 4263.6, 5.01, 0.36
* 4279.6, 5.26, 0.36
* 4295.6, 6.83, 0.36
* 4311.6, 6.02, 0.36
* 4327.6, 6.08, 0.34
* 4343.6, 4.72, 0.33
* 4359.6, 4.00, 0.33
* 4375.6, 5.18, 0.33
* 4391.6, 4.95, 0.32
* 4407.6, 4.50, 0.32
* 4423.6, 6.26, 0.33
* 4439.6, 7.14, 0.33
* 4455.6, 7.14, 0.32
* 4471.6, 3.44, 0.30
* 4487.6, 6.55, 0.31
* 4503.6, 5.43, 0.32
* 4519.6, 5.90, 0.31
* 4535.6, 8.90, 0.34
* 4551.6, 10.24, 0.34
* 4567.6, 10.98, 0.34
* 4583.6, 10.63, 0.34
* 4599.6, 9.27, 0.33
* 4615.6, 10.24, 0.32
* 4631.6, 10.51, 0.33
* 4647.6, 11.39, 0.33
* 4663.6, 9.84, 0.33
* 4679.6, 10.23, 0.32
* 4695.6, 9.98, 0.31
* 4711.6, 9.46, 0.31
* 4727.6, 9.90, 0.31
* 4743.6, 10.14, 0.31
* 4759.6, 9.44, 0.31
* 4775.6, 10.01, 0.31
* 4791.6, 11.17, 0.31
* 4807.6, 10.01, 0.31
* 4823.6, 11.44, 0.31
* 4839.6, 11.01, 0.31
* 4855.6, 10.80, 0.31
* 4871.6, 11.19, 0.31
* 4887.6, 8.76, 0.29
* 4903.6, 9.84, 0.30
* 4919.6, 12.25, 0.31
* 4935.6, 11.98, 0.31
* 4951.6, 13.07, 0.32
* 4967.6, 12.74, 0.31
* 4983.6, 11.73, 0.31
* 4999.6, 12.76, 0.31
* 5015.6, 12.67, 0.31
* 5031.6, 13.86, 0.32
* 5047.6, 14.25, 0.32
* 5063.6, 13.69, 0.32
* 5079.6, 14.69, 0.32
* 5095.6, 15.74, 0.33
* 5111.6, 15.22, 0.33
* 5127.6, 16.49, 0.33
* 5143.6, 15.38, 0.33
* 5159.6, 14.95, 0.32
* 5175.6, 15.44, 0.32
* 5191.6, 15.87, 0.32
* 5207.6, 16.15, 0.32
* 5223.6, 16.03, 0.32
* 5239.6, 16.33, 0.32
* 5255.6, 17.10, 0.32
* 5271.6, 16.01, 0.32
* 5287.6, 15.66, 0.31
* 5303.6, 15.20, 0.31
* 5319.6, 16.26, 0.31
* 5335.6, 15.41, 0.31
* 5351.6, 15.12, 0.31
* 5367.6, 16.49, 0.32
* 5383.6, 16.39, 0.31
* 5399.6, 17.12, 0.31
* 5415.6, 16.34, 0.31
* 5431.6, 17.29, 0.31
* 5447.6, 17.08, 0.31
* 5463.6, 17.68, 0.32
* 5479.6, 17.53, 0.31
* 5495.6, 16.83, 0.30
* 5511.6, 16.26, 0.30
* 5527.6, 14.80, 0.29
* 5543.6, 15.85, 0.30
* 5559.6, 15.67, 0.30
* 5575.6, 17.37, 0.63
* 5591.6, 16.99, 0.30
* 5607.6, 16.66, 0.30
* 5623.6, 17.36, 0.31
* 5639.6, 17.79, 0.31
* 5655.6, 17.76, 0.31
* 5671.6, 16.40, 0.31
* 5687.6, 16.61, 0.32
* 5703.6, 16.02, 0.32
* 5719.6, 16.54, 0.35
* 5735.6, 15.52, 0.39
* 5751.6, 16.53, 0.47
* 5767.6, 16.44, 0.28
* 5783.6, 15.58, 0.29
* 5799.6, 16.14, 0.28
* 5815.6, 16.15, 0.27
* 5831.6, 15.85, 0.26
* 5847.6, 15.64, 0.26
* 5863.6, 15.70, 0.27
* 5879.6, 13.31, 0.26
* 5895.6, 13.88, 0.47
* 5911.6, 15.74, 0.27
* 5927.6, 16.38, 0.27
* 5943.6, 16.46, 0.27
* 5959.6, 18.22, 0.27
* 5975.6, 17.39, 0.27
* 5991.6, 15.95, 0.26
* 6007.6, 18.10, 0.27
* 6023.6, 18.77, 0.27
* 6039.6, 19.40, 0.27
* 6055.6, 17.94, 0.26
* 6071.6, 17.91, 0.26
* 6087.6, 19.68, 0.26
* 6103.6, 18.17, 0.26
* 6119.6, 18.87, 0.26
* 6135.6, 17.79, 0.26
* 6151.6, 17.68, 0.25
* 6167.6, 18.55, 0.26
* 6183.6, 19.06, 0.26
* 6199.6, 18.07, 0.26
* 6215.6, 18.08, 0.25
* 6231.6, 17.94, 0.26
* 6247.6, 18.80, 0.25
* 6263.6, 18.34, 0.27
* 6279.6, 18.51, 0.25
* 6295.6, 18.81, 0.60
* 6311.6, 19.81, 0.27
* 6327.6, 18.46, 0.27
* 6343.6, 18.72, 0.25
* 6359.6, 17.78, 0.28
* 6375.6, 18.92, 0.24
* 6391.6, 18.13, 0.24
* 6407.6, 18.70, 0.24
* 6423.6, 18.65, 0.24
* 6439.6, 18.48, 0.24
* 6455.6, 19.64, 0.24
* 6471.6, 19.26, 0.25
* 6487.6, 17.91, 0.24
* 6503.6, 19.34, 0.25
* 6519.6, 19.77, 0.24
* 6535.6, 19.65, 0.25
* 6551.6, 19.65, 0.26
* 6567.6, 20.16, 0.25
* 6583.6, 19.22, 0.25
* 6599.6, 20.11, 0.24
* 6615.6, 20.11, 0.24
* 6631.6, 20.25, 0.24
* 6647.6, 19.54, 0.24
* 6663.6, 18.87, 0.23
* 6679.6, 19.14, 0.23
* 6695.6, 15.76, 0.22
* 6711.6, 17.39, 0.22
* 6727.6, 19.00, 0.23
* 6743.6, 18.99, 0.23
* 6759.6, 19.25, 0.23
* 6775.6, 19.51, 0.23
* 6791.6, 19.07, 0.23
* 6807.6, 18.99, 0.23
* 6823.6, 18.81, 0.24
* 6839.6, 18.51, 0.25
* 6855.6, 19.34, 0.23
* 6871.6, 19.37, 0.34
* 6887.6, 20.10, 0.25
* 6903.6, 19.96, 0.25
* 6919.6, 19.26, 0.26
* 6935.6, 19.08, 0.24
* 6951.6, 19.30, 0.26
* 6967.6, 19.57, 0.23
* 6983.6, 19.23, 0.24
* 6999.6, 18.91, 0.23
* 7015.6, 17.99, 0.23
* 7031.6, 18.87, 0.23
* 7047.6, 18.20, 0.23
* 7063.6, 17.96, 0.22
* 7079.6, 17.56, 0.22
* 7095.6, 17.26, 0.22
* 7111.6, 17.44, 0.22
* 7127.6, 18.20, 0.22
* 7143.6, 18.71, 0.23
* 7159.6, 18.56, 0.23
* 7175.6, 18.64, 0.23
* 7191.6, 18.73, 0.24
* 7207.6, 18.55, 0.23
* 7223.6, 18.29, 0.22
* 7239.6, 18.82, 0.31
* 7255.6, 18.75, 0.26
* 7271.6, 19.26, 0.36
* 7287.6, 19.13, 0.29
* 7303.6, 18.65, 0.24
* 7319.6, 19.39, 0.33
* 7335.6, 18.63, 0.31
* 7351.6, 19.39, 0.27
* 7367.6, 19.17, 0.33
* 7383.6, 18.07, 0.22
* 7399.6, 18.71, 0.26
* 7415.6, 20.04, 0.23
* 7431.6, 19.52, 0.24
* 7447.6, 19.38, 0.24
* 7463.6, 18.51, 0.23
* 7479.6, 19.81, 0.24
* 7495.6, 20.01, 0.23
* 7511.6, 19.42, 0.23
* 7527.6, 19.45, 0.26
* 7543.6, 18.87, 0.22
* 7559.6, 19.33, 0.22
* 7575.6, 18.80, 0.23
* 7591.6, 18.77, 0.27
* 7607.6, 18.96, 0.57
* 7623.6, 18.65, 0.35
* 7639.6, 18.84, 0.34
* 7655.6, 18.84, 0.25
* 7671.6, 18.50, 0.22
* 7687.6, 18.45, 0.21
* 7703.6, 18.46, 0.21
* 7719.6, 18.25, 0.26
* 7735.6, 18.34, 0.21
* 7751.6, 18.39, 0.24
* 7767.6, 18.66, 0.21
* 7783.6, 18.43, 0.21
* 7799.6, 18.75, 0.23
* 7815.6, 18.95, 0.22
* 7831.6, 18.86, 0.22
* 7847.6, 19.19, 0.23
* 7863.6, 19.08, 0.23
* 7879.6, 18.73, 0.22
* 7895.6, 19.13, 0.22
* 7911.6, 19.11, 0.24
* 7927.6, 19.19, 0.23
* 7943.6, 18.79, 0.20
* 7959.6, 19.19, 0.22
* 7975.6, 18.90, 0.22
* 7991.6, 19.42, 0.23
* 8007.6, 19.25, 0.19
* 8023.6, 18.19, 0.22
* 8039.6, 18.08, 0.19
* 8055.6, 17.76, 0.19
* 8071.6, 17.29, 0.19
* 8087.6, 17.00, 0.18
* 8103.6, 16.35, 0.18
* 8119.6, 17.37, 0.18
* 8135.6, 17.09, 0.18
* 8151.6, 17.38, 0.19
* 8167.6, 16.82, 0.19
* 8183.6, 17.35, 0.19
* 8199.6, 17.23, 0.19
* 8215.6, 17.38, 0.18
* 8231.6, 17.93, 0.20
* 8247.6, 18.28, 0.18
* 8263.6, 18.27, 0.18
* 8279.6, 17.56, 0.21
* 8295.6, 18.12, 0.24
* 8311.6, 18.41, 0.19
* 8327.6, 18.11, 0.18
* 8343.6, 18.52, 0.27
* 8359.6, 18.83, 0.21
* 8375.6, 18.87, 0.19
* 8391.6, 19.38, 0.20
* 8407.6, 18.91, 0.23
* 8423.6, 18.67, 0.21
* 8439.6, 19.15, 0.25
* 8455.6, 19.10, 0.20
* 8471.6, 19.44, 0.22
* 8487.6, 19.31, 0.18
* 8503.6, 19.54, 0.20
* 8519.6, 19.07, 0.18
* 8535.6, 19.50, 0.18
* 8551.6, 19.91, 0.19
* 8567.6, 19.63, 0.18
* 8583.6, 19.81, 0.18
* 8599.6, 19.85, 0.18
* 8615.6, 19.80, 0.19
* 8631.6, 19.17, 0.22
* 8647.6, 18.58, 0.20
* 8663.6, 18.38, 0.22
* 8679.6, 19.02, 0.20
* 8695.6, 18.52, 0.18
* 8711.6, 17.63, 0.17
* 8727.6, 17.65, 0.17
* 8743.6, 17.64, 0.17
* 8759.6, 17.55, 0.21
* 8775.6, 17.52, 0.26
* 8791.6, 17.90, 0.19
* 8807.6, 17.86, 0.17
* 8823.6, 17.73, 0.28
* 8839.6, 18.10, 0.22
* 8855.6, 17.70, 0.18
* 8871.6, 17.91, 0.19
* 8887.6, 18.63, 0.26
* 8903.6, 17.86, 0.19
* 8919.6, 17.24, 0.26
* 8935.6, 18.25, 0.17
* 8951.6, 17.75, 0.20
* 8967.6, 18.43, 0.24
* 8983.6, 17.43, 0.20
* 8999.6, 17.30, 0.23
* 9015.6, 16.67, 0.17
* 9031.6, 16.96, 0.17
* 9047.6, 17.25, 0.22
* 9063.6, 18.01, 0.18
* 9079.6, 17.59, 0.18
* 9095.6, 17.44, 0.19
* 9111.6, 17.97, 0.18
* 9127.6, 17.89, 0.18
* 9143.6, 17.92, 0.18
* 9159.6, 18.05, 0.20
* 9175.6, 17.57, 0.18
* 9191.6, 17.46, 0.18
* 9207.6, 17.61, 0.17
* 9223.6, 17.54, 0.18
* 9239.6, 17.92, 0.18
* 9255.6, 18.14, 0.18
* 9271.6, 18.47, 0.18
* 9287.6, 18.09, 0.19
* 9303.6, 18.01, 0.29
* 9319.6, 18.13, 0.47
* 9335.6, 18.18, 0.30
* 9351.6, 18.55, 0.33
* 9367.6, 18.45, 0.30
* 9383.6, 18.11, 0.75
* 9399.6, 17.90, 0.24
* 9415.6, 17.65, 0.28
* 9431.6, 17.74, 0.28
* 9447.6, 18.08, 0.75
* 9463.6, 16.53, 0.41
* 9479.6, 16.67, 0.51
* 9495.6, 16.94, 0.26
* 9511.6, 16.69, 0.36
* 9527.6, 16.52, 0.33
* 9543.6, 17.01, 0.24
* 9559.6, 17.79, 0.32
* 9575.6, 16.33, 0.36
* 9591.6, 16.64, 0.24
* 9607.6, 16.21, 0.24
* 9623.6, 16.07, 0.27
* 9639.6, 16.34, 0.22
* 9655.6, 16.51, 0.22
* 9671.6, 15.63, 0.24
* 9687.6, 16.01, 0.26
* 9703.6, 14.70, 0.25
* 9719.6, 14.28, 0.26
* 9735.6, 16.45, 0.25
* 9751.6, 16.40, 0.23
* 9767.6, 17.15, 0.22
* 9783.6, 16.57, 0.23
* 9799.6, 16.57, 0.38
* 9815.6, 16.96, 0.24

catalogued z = 0.137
